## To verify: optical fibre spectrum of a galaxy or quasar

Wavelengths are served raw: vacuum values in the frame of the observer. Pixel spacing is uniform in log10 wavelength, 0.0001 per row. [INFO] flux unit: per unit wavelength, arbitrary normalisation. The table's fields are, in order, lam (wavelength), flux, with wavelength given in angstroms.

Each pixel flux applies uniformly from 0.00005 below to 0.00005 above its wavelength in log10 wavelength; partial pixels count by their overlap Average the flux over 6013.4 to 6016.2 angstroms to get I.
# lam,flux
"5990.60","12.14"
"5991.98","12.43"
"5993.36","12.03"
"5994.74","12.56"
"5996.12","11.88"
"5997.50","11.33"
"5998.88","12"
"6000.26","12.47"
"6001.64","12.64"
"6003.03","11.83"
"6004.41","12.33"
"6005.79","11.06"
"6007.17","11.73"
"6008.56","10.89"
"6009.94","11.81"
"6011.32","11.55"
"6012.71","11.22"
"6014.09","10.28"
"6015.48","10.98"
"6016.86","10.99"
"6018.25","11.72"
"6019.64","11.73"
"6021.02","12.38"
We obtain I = 10.6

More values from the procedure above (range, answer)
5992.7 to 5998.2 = 12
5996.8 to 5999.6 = 11.7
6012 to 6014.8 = 10.7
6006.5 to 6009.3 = 11.3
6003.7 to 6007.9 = 11.7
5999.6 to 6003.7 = 12.3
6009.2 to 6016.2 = 11.2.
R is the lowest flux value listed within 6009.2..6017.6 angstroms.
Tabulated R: 10.28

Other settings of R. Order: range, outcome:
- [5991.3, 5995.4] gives 12.03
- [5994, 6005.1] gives 11.33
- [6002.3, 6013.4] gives 10.89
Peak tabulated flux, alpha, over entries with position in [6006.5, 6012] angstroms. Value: 11.81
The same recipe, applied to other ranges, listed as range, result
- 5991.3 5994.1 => 12.43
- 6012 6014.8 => 11.22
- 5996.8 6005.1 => 12.64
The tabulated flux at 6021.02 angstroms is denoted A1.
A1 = 12.38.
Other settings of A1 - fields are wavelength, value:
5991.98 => 12.43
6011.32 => 11.55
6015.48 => 10.98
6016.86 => 10.99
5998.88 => 12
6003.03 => 11.83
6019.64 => 11.73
